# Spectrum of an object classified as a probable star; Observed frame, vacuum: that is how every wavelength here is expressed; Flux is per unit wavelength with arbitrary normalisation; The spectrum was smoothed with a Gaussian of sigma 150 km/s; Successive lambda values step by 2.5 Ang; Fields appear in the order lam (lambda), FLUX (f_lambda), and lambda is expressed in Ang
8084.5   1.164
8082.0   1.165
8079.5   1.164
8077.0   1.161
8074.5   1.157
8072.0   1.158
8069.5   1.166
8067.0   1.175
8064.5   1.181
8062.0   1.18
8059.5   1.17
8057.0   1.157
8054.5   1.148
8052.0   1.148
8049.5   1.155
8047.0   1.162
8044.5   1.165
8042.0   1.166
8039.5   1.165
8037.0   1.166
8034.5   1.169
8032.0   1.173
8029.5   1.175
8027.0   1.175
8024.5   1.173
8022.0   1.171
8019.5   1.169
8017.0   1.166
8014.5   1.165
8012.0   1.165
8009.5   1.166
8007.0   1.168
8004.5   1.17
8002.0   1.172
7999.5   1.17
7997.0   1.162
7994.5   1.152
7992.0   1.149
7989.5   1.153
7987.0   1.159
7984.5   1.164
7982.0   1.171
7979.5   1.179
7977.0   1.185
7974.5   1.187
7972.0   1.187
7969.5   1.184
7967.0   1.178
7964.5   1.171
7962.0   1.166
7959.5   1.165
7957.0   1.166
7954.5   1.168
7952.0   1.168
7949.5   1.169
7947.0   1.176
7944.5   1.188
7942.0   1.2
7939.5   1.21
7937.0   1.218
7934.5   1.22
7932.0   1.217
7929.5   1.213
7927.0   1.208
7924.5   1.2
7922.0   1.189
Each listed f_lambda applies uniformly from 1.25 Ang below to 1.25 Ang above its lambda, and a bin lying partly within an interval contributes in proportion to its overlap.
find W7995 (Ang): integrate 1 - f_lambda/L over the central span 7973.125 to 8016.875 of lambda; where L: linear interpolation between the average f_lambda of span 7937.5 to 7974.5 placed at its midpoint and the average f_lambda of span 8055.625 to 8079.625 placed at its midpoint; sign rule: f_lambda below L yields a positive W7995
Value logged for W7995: 0.3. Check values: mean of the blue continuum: 1.18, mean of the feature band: 1.17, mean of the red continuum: 1.17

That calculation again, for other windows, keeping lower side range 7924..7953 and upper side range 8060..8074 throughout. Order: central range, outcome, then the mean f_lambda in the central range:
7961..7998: 0.6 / 1.17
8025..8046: 0.2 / 1.17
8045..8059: 0.2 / 1.16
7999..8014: 0.2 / 1.17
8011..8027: 0.2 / 1.17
